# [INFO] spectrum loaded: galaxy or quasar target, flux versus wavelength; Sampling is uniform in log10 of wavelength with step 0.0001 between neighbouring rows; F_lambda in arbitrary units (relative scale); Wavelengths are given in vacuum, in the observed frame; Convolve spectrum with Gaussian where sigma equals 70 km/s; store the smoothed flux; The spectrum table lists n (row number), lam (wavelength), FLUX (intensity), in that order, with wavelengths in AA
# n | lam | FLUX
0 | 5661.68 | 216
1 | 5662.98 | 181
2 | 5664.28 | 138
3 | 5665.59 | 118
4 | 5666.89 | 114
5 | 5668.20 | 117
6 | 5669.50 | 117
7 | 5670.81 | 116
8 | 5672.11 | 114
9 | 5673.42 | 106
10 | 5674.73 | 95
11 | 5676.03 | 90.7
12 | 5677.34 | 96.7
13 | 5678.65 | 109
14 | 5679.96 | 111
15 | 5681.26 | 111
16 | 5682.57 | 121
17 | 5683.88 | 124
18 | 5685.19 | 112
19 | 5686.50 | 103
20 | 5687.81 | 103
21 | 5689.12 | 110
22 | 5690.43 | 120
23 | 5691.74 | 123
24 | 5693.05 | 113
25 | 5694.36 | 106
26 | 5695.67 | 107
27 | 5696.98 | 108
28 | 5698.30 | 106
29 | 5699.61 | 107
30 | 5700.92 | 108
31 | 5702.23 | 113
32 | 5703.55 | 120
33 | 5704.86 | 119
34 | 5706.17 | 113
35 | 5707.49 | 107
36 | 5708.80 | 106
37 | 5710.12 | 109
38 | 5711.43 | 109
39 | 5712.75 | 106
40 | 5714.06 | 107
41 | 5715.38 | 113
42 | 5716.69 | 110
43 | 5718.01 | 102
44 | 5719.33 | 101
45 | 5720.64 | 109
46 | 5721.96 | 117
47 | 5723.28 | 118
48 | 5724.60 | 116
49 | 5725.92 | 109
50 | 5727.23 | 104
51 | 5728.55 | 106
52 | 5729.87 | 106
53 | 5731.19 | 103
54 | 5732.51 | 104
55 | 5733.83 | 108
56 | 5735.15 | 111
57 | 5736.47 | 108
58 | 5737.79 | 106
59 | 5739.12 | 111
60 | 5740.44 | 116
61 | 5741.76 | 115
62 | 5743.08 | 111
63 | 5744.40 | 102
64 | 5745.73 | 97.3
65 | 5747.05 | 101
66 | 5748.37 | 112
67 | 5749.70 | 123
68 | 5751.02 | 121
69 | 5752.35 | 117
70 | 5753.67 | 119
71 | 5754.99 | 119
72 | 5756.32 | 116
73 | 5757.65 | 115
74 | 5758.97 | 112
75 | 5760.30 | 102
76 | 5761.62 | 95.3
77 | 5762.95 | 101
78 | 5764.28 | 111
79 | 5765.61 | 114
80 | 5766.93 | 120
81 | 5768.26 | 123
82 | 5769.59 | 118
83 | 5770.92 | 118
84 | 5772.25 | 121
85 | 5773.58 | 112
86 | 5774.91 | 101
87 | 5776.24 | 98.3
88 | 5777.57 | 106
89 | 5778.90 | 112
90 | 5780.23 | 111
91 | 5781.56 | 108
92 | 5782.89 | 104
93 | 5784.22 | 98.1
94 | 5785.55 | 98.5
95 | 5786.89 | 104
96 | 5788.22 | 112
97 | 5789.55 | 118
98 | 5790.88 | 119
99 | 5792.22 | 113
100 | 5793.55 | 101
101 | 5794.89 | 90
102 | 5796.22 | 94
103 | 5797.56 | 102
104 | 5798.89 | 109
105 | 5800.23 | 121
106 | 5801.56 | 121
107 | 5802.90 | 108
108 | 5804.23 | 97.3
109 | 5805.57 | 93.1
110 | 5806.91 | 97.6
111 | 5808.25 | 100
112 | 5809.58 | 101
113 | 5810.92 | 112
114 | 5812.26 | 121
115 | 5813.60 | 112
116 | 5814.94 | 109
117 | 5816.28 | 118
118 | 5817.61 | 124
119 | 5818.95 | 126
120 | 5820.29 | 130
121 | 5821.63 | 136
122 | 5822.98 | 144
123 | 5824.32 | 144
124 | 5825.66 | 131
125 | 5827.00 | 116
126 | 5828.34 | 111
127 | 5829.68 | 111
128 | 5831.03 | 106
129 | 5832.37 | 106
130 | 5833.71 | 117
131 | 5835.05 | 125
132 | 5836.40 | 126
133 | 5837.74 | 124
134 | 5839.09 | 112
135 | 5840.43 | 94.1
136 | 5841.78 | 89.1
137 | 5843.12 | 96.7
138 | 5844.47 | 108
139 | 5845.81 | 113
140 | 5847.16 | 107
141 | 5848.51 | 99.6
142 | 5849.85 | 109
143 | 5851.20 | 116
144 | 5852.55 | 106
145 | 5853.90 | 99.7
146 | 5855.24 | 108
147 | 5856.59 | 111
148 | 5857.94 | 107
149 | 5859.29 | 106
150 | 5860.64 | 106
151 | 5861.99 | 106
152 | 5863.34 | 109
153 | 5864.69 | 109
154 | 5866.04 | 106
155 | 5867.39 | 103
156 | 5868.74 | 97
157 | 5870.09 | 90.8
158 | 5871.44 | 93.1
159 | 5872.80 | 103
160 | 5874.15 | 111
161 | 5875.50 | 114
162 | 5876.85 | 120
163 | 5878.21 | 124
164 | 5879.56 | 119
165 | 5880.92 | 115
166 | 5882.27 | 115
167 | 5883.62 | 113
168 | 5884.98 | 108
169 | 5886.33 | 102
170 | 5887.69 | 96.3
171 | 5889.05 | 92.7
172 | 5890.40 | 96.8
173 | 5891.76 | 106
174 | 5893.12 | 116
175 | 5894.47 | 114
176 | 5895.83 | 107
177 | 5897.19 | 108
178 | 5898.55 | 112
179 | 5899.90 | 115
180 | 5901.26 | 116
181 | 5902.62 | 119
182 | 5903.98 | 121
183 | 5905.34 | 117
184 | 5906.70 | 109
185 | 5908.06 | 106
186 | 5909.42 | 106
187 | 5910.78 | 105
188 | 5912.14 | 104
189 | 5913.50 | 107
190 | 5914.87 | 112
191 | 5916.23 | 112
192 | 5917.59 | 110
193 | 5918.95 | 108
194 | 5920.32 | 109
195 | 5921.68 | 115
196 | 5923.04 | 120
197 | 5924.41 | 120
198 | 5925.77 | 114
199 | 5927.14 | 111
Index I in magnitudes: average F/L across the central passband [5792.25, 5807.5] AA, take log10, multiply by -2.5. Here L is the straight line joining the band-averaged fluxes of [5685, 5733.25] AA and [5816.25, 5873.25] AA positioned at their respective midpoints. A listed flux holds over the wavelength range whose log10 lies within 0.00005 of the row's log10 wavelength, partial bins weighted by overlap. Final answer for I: 0.07 mag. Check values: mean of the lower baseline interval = 110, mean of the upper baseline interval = 112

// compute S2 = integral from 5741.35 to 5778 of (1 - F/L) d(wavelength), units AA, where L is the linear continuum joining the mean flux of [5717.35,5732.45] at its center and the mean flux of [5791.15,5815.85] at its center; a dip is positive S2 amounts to -1.5 AA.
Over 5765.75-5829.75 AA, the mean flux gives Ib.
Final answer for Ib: 112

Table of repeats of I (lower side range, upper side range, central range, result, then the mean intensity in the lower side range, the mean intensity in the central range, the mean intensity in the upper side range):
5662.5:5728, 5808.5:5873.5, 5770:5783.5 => 0.024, 112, 109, 111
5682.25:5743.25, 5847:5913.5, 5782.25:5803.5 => 0.022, 110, 107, 108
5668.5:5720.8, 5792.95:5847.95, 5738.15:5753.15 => -0.007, 110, 111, 112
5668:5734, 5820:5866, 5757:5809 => 0.036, 110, 108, 113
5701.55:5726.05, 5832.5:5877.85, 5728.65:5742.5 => 0.015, 111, 109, 107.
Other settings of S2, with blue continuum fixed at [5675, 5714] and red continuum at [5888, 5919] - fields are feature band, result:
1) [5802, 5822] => -0.4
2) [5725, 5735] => 0.3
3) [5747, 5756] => -0.6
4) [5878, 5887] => -0.3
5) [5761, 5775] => -0.4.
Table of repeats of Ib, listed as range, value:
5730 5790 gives 110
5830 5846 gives 110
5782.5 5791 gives 107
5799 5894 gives 111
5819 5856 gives 114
